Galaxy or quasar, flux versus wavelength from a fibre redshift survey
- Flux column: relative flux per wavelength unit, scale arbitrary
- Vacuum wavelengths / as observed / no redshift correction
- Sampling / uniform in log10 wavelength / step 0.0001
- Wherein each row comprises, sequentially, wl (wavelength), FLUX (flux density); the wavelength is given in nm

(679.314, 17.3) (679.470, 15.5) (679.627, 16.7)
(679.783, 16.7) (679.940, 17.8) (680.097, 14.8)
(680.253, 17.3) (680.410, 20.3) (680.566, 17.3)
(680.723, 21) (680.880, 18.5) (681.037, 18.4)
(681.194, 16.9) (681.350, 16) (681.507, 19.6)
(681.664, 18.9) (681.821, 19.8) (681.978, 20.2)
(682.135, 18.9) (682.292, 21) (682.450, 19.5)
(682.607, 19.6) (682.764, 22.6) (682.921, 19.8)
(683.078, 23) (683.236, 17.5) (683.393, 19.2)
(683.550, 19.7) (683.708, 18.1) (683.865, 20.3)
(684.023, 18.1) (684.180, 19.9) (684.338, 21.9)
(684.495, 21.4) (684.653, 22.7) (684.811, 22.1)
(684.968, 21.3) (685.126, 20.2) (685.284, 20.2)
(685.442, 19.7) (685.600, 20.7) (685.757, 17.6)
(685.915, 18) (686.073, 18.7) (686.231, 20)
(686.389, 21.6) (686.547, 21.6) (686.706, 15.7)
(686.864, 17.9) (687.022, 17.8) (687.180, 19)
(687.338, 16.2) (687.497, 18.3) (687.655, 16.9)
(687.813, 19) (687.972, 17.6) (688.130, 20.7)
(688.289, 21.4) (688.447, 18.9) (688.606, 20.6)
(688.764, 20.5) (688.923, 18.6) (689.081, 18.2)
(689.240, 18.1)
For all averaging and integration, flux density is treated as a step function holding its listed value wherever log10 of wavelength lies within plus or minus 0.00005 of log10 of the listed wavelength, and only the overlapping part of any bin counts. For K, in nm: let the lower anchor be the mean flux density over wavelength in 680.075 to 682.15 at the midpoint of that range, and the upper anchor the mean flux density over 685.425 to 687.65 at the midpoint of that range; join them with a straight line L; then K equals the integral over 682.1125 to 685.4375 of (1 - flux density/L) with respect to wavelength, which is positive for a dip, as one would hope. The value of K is -0.31 nm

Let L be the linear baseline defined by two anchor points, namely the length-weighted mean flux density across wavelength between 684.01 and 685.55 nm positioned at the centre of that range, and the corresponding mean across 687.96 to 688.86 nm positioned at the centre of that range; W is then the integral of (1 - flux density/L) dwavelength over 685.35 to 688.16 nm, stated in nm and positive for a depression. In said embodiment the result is 0.24 nm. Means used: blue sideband 20.9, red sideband 20.1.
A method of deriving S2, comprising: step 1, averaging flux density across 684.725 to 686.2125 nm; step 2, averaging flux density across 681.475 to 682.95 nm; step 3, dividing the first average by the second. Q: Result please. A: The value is 0.99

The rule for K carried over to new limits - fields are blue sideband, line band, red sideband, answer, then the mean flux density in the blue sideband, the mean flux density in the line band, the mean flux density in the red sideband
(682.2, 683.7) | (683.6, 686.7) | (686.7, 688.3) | -0.15 nm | 20.1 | 20.1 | 18.2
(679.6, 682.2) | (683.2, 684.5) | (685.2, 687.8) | -0.07 nm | 18.2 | 19.5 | 18.8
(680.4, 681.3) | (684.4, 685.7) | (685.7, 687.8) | -0.18 nm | 18.5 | 21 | 18.4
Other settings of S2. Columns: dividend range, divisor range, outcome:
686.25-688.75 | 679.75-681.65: 1.06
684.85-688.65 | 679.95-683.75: 1.01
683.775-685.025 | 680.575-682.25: 1.11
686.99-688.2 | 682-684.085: 0.92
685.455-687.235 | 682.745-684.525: 0.95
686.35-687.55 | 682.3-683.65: 0.91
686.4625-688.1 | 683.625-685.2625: 0.88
